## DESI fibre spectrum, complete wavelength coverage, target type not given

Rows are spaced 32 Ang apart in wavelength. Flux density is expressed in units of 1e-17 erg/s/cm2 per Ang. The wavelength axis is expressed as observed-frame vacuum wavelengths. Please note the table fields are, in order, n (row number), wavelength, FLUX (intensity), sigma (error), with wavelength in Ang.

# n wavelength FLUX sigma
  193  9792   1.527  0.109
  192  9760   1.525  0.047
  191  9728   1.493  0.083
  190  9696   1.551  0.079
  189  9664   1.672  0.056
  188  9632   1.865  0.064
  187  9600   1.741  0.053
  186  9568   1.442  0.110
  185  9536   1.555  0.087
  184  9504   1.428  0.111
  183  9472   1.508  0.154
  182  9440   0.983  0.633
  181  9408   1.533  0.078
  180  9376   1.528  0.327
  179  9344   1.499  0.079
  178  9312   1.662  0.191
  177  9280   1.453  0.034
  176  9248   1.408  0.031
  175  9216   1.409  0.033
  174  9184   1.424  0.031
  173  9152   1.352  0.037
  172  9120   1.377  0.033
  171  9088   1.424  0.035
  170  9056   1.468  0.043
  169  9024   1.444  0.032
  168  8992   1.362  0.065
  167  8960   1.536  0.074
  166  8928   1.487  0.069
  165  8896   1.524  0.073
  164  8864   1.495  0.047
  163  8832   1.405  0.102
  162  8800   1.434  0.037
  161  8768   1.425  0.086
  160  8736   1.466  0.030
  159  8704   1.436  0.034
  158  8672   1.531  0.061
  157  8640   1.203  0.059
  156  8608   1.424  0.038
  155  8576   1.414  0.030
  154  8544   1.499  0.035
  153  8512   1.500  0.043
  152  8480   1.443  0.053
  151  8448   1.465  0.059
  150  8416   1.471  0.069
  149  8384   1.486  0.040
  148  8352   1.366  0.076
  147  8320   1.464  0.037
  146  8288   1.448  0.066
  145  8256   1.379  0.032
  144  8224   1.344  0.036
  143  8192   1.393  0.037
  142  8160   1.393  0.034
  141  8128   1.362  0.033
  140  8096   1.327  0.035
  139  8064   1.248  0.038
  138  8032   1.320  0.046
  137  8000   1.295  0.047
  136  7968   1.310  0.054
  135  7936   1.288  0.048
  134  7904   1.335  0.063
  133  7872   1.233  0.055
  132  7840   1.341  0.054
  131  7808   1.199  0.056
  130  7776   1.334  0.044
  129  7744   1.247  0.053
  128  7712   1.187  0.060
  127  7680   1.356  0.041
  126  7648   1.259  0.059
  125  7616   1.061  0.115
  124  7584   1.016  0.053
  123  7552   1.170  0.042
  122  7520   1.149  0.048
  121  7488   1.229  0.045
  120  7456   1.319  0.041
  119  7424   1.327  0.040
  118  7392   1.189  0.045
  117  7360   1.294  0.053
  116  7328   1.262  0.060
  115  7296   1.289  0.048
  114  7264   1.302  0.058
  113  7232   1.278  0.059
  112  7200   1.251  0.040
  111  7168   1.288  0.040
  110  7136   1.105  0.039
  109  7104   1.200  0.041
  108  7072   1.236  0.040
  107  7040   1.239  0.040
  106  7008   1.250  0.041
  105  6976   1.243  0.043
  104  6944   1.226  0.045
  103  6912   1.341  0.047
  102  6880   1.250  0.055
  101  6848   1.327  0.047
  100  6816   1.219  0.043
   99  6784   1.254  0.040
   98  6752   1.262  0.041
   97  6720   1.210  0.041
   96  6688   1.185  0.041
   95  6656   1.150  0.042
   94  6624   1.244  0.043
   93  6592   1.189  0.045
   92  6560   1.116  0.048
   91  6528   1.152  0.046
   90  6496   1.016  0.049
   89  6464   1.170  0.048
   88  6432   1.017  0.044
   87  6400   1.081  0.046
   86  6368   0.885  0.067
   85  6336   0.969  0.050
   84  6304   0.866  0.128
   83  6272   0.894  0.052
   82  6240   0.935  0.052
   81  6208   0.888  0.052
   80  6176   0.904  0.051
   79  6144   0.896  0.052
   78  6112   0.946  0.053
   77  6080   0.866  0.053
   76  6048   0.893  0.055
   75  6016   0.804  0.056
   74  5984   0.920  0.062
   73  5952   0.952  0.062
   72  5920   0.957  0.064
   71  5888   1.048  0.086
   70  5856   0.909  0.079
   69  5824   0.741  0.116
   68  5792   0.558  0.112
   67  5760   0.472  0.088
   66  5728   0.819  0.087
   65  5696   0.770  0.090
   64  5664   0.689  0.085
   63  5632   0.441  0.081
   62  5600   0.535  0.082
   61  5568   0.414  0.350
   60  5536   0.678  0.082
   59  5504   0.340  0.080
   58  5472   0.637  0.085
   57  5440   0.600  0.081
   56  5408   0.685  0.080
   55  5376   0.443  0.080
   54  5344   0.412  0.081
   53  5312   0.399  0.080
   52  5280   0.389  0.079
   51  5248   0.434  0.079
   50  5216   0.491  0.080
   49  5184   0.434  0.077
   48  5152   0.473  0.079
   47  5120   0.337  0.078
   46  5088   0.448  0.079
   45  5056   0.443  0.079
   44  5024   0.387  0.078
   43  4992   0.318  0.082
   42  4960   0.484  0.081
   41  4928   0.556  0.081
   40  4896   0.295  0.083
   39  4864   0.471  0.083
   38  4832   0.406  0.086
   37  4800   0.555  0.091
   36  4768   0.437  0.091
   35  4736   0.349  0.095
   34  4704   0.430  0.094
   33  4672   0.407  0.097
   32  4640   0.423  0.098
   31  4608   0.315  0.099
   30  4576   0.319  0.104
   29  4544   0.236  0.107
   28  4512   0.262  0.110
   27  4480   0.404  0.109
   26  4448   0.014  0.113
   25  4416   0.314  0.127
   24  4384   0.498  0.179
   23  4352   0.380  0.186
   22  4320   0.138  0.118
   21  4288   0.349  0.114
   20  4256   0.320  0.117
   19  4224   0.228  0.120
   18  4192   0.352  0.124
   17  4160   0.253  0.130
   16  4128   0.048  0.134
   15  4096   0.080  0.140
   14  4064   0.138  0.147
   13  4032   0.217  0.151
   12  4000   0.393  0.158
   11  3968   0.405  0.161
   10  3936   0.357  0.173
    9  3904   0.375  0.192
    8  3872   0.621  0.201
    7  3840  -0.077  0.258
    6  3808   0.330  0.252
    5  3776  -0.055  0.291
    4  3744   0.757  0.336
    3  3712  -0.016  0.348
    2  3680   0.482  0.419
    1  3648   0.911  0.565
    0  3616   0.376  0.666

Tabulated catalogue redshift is 0.47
